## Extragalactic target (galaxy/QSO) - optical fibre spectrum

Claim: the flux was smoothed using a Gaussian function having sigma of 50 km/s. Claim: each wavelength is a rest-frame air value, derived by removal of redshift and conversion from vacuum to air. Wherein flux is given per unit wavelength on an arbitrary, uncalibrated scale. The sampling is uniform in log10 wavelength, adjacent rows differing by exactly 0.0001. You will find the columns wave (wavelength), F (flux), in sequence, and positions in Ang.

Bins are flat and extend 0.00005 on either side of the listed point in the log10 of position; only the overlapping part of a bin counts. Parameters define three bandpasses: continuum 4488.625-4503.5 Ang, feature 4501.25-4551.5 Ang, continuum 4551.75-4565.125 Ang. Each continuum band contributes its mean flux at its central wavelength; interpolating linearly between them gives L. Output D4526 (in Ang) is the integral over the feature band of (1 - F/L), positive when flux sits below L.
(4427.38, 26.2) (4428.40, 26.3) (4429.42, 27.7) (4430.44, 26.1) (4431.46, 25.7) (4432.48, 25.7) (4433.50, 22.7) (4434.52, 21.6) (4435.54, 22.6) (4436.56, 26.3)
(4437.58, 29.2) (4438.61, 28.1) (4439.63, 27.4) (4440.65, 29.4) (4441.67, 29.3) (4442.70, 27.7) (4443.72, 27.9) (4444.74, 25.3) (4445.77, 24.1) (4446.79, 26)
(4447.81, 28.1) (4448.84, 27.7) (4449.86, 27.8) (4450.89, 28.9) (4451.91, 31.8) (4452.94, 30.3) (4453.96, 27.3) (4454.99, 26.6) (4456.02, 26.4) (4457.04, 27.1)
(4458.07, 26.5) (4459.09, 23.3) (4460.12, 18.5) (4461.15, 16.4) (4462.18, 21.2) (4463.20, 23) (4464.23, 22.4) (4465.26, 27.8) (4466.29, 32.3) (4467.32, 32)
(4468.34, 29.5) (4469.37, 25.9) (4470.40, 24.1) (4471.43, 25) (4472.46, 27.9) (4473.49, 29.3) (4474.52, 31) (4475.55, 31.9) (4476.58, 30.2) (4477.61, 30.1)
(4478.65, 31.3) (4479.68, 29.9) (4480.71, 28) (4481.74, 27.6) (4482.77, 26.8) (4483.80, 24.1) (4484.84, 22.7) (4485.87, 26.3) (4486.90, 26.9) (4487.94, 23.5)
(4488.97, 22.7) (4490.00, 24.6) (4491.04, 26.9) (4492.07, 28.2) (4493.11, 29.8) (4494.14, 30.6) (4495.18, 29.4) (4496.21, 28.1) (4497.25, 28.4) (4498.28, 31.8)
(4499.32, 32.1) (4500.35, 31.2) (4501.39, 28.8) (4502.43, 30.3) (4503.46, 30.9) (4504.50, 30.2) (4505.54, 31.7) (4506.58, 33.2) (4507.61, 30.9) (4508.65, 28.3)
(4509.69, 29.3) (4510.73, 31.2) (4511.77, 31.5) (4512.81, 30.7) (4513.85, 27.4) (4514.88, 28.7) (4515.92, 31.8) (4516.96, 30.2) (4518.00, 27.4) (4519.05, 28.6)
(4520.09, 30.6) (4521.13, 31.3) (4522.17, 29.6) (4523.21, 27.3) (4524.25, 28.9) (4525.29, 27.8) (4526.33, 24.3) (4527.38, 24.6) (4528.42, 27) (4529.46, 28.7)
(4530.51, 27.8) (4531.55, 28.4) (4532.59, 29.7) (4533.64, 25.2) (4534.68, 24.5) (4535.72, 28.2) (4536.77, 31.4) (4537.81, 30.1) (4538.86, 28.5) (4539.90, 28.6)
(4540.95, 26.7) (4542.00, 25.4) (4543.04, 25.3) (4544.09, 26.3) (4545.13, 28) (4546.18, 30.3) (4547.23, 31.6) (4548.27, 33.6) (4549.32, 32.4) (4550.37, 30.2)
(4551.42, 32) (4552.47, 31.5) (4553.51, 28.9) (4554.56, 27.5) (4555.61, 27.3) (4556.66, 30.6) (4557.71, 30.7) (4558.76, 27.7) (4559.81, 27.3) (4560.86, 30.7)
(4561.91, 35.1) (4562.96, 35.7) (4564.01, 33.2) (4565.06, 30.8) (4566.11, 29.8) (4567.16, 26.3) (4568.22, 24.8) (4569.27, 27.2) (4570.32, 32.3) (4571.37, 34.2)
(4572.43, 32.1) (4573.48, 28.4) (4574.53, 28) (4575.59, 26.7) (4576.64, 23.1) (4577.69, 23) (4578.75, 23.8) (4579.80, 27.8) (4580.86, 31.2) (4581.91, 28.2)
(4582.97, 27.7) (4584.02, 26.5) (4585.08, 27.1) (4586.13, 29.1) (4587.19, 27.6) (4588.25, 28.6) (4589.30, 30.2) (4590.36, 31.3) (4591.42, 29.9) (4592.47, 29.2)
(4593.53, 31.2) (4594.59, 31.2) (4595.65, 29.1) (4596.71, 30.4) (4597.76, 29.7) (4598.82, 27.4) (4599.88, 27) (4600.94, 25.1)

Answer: 1.1 Ang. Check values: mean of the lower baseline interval 28.9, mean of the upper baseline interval 30.6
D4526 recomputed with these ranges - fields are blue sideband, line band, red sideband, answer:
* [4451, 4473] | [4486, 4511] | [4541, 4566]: -1.3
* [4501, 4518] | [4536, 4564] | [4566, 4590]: -0.9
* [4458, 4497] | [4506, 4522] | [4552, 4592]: -1.4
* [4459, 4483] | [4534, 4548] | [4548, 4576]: 0.6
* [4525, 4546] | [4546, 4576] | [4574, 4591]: -3.1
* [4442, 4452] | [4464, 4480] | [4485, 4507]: -0.5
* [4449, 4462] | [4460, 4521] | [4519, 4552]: -2.7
